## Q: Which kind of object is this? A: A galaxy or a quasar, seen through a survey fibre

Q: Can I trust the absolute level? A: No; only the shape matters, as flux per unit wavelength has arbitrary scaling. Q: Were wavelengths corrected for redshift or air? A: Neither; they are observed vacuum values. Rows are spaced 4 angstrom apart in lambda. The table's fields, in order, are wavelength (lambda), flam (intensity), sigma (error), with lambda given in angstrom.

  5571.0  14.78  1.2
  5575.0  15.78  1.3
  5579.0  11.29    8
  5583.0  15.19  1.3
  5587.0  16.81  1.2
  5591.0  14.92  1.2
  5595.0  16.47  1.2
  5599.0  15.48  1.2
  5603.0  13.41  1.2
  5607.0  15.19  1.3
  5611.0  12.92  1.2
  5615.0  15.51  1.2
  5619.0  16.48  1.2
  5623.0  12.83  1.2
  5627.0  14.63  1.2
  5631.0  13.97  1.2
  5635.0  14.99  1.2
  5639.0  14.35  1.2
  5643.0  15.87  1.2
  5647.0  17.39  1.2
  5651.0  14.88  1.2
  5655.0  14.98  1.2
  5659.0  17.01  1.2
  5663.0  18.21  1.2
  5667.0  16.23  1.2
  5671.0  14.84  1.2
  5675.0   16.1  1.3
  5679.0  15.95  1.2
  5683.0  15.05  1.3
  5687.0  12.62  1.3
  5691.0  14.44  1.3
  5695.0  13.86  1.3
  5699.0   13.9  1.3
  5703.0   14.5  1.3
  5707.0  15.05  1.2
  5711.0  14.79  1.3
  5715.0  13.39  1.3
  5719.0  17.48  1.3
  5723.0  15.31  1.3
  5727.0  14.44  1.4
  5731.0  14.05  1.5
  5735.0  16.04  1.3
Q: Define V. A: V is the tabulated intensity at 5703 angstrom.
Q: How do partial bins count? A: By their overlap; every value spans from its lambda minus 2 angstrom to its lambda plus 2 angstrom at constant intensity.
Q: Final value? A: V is 14.5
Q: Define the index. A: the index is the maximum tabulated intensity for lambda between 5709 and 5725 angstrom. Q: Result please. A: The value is 17.48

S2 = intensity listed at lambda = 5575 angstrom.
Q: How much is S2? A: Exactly 15.78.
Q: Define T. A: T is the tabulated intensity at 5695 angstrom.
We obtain 13.86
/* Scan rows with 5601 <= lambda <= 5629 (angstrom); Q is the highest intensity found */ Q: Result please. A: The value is 16.48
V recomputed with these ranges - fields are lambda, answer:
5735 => 16.04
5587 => 16.81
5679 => 15.95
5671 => 14.84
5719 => 17.48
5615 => 15.51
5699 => 13.9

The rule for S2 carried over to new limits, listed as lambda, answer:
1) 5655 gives 14.98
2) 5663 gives 18.21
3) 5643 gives 15.87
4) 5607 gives 15.19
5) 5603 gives 13.41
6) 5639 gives 14.35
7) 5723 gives 15.31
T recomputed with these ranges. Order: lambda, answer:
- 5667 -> 16.23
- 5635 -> 14.99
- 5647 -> 17.39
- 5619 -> 16.48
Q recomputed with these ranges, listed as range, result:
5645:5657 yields 17.39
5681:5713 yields 15.05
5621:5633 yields 14.63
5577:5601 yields 16.81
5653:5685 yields 18.21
